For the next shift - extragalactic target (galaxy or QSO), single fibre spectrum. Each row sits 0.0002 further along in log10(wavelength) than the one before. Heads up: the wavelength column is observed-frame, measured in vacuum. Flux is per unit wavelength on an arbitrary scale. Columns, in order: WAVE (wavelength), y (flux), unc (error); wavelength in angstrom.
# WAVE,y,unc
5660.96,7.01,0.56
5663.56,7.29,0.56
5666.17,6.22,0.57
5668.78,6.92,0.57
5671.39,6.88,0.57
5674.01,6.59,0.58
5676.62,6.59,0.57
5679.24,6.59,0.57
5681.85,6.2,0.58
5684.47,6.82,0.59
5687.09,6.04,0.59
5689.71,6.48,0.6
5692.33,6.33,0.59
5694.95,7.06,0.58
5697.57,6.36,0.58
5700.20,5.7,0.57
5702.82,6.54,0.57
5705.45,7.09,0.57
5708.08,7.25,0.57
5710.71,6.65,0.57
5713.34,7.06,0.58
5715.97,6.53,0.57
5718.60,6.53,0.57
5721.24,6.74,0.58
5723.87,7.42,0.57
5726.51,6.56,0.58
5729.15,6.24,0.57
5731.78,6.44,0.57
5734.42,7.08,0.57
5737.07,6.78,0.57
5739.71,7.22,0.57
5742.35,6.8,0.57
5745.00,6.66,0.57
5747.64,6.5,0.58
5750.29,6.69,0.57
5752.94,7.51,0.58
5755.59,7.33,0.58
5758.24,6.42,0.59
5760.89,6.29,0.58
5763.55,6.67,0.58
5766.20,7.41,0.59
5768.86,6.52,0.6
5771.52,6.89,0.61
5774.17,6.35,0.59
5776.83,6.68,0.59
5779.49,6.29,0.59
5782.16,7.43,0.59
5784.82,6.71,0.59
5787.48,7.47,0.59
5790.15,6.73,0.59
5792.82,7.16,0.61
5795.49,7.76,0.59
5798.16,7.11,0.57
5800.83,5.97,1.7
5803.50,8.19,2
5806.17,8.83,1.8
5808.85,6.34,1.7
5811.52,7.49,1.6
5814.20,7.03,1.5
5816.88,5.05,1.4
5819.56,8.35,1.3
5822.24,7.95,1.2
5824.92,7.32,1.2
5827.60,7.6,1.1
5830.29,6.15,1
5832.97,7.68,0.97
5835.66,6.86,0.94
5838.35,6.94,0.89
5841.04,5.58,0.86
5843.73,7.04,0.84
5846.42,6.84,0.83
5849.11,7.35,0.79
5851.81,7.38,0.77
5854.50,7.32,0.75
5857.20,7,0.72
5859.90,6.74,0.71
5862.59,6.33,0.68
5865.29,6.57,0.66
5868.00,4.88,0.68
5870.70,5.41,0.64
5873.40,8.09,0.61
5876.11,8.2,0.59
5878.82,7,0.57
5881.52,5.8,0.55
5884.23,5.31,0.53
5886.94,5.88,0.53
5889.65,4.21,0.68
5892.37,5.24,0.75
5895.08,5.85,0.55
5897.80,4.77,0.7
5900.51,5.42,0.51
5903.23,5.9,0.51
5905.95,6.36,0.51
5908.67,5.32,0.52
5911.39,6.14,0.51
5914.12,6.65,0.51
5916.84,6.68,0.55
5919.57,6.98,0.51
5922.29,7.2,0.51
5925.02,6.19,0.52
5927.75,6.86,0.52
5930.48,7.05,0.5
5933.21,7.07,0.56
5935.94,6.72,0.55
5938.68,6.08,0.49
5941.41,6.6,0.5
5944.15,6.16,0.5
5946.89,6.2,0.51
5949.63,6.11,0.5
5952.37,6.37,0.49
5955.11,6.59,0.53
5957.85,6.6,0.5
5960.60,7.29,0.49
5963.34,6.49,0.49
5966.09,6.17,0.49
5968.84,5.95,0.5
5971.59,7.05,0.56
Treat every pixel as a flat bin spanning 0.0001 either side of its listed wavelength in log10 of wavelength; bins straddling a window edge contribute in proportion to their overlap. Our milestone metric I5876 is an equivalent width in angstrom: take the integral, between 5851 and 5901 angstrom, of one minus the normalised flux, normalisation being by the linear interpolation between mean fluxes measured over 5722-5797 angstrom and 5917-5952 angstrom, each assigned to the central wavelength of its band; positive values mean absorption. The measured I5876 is 3.8 angstrom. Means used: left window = 6.86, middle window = 6.18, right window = 6.6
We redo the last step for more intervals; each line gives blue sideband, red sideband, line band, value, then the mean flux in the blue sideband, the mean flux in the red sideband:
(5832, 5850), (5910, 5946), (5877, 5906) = 4.80 angstrom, 6.87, 6.64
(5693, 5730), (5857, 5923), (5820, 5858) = -4.89 angstrom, 6.69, 6.13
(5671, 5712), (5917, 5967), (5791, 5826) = -3.63 angstrom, 6.57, 6.6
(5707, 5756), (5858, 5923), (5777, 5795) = -1.09 angstrom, 6.83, 6.12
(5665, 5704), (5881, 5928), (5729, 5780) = -3.66 angstrom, 6.49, 5.91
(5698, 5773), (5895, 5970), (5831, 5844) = -0.43 angstrom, 6.76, 6.36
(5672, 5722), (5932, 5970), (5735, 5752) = -0.62 angstrom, 6.59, 6.46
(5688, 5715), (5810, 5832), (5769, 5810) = -0.30 angstrom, 6.64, 7.12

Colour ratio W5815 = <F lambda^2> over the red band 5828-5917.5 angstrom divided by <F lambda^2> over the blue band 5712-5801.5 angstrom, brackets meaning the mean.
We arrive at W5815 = 0.97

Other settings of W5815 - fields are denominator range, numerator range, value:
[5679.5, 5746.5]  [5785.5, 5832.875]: 1.12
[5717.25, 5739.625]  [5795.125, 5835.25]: 1.10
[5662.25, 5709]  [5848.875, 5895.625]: 1.03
